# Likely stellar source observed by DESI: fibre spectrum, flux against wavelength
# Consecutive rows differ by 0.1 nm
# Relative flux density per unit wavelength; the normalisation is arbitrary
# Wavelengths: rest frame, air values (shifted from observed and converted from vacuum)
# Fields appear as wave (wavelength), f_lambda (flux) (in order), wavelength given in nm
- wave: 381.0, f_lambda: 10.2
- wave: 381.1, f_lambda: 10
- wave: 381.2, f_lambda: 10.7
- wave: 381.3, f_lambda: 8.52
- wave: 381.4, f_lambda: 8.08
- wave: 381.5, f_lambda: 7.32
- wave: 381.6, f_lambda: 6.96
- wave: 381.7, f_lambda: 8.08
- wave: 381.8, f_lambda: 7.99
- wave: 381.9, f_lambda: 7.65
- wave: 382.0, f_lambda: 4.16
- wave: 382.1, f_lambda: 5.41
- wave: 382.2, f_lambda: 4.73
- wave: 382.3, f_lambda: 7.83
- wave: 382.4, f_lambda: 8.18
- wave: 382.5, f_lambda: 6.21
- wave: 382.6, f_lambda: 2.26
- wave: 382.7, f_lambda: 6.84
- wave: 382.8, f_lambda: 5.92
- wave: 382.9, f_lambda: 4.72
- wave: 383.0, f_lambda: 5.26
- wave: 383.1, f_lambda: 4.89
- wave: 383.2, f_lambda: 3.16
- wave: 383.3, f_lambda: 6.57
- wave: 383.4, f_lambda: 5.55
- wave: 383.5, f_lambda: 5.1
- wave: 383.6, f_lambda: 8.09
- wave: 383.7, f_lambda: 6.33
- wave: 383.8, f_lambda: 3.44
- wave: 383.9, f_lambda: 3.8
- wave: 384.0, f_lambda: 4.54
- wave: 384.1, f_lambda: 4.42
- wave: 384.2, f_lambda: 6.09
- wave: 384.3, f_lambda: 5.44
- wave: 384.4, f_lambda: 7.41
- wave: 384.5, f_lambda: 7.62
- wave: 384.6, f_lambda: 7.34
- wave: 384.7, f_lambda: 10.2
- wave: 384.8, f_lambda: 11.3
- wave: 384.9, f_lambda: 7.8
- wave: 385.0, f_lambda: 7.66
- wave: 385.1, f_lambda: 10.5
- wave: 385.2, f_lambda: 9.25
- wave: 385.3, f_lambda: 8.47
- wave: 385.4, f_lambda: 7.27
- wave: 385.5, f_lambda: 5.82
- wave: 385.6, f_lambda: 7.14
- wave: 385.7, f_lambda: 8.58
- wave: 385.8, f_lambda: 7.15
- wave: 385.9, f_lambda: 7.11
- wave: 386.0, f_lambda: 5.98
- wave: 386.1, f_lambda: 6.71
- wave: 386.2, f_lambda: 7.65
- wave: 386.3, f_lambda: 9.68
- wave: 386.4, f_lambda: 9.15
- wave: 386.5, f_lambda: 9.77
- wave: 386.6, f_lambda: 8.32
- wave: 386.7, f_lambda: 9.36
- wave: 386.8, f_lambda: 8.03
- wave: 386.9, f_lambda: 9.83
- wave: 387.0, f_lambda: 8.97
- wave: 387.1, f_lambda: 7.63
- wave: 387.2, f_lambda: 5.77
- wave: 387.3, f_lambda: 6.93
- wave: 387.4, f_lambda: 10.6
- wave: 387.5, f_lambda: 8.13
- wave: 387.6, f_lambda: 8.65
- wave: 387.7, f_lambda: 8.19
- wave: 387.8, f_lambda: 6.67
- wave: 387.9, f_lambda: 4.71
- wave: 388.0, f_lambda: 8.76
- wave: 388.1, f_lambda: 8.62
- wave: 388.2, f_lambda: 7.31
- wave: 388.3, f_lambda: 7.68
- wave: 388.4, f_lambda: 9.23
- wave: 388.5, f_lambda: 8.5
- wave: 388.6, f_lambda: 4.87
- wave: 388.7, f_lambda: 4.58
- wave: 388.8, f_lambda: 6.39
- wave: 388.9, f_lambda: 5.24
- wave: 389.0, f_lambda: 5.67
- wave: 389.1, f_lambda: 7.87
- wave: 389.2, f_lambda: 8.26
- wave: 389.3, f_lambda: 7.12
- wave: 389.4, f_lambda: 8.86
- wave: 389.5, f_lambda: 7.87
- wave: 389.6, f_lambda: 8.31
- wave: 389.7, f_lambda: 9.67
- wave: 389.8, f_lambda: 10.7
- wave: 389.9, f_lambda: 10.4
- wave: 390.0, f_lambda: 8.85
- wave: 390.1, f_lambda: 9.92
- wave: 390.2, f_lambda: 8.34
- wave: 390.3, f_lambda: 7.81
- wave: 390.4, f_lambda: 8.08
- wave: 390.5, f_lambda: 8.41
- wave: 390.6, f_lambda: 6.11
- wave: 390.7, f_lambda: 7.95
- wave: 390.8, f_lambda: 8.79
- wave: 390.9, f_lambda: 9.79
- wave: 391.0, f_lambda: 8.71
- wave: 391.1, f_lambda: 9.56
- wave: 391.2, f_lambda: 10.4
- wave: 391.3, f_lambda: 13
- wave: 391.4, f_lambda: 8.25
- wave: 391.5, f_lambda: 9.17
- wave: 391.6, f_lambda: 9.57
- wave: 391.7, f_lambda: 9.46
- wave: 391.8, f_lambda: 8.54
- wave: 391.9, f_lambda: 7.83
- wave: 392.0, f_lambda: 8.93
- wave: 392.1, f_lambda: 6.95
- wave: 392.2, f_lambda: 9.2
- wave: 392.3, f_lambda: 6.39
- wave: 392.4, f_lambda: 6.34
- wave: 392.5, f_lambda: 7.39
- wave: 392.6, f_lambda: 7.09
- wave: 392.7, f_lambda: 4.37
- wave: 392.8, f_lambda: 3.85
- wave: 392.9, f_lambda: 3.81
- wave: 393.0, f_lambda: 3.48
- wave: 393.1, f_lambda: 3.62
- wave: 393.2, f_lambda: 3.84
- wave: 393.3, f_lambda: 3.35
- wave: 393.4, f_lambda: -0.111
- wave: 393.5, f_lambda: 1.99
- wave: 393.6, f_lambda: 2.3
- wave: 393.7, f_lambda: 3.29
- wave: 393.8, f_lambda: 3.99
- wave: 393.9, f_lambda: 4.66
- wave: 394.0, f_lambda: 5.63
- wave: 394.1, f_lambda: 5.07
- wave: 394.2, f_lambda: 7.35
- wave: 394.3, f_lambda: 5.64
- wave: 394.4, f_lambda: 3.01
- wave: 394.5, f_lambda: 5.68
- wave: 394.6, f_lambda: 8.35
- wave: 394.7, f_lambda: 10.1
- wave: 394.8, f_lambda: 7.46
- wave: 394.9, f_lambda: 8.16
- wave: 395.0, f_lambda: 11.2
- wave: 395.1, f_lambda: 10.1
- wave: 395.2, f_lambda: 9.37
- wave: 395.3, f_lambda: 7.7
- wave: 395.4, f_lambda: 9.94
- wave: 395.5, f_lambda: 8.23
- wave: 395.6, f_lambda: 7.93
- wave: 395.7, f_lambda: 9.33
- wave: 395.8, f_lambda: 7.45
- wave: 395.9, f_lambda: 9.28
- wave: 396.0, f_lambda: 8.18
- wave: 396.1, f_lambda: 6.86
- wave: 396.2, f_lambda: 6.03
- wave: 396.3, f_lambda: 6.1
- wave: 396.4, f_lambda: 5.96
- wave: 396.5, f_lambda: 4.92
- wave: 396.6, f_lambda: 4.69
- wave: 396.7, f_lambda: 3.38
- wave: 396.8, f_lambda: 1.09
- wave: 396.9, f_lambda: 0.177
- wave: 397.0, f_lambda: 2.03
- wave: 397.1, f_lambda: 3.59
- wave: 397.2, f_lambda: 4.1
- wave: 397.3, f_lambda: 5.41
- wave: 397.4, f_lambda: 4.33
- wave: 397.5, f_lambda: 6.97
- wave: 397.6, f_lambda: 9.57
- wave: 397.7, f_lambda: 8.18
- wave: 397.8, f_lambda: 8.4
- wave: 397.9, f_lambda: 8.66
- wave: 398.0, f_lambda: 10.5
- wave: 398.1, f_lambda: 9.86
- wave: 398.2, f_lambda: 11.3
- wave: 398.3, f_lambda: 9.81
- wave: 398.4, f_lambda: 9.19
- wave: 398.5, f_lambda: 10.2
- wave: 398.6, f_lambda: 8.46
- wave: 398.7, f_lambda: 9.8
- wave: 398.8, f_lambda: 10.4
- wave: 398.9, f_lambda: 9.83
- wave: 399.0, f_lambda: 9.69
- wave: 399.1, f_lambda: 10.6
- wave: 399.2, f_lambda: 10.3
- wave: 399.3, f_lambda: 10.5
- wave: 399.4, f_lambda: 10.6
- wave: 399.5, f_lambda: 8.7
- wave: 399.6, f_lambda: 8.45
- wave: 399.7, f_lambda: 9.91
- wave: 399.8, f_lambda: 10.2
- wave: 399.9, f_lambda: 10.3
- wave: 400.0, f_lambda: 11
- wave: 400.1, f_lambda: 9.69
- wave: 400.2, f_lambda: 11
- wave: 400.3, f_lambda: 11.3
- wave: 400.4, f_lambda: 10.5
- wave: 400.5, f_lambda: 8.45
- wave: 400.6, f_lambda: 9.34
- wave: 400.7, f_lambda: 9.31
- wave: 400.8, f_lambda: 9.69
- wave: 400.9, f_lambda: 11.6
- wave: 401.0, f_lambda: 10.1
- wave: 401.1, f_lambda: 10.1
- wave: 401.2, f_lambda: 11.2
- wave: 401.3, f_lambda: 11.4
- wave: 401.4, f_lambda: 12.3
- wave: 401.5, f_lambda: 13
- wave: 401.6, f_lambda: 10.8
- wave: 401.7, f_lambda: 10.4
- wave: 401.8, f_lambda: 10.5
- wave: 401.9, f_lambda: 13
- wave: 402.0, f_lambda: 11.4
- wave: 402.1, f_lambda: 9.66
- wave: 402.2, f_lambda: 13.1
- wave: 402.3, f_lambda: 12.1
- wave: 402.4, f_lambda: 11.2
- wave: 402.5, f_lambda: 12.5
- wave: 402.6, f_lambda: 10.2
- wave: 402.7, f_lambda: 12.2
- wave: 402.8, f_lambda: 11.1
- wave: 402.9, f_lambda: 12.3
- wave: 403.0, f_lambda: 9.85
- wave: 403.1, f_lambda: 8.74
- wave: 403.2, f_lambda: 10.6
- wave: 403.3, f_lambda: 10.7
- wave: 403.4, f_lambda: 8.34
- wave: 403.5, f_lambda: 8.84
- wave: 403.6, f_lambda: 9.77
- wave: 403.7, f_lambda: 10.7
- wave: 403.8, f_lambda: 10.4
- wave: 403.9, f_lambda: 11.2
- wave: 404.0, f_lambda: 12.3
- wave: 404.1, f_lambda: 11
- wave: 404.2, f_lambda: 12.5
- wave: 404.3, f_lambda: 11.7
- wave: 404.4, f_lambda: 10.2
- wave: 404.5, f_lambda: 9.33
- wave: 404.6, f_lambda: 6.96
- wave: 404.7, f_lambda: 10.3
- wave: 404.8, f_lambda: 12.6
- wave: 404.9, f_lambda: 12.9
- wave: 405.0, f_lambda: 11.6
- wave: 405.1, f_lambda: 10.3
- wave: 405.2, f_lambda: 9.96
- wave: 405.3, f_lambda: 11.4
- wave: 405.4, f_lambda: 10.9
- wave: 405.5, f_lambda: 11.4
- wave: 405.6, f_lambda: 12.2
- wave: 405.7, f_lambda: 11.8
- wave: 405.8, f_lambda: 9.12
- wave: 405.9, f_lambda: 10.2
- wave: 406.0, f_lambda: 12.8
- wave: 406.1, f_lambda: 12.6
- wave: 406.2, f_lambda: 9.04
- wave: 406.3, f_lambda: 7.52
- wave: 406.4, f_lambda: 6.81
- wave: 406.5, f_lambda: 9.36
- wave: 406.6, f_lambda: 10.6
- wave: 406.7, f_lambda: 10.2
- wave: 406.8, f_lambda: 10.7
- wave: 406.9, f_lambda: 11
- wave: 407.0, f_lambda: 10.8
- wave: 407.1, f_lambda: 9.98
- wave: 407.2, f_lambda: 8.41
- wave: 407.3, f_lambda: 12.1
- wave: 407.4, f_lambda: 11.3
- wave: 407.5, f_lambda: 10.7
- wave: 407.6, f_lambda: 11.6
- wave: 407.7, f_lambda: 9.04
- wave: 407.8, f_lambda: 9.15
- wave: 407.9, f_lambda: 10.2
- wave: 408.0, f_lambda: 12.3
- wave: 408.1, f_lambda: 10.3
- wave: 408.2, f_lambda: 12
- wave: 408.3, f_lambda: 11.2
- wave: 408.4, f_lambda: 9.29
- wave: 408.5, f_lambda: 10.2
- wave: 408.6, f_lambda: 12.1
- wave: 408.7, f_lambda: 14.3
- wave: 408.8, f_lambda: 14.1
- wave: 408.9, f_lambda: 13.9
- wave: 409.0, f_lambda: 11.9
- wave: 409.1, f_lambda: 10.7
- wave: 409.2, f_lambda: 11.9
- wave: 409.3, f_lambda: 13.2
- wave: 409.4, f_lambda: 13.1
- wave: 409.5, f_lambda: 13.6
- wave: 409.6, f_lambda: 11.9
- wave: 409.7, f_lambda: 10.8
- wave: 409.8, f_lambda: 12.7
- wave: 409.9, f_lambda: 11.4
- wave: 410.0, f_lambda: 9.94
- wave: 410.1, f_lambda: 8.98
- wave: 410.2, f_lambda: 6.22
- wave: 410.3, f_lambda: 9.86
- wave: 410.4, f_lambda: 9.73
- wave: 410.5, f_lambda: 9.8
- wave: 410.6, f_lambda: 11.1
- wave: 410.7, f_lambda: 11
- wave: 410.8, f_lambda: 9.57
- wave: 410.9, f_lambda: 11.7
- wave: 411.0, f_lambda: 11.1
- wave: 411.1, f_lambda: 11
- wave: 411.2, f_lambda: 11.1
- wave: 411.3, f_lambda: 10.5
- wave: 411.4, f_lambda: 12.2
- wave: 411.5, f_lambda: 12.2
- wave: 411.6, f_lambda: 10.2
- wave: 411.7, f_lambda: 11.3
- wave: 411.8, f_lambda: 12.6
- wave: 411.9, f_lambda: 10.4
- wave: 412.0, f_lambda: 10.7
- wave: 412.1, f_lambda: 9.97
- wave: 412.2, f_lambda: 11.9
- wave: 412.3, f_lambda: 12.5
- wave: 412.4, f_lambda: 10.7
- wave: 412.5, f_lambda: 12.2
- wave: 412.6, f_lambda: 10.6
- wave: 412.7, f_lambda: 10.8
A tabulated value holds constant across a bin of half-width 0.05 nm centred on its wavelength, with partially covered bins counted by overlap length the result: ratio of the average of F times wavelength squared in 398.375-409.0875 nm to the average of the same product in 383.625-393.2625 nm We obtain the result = 1.5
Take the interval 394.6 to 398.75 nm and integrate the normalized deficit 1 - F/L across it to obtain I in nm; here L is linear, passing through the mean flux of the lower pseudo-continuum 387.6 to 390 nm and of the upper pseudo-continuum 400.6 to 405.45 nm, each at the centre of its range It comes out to 0.88 nm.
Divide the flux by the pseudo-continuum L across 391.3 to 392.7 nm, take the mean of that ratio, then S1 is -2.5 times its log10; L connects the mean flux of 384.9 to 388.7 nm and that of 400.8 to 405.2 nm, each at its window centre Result 0.10 mag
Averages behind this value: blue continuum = 7.92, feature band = 8.13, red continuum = 10.9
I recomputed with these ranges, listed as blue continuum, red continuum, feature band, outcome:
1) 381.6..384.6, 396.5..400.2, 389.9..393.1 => -0.41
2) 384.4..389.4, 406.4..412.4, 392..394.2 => 1.00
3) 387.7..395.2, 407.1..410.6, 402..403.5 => -0.18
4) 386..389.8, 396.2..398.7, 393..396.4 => 0.28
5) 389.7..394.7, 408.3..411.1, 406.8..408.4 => 0.02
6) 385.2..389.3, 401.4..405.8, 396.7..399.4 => 0.58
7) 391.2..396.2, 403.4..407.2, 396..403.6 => -0.25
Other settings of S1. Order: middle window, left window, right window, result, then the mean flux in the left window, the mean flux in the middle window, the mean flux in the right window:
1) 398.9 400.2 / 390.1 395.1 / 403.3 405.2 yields -0.11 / 6.84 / 10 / 10.6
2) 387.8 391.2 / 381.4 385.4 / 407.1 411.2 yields -0.05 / 6.55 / 7.98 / 11.1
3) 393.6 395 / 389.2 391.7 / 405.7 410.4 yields 0.47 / 8.98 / 6.08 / 10.8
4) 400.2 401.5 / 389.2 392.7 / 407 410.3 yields -0.06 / 8.57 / 10.6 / 11.2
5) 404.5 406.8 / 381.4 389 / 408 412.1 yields 0.00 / 7.06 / 10.5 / 11.2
